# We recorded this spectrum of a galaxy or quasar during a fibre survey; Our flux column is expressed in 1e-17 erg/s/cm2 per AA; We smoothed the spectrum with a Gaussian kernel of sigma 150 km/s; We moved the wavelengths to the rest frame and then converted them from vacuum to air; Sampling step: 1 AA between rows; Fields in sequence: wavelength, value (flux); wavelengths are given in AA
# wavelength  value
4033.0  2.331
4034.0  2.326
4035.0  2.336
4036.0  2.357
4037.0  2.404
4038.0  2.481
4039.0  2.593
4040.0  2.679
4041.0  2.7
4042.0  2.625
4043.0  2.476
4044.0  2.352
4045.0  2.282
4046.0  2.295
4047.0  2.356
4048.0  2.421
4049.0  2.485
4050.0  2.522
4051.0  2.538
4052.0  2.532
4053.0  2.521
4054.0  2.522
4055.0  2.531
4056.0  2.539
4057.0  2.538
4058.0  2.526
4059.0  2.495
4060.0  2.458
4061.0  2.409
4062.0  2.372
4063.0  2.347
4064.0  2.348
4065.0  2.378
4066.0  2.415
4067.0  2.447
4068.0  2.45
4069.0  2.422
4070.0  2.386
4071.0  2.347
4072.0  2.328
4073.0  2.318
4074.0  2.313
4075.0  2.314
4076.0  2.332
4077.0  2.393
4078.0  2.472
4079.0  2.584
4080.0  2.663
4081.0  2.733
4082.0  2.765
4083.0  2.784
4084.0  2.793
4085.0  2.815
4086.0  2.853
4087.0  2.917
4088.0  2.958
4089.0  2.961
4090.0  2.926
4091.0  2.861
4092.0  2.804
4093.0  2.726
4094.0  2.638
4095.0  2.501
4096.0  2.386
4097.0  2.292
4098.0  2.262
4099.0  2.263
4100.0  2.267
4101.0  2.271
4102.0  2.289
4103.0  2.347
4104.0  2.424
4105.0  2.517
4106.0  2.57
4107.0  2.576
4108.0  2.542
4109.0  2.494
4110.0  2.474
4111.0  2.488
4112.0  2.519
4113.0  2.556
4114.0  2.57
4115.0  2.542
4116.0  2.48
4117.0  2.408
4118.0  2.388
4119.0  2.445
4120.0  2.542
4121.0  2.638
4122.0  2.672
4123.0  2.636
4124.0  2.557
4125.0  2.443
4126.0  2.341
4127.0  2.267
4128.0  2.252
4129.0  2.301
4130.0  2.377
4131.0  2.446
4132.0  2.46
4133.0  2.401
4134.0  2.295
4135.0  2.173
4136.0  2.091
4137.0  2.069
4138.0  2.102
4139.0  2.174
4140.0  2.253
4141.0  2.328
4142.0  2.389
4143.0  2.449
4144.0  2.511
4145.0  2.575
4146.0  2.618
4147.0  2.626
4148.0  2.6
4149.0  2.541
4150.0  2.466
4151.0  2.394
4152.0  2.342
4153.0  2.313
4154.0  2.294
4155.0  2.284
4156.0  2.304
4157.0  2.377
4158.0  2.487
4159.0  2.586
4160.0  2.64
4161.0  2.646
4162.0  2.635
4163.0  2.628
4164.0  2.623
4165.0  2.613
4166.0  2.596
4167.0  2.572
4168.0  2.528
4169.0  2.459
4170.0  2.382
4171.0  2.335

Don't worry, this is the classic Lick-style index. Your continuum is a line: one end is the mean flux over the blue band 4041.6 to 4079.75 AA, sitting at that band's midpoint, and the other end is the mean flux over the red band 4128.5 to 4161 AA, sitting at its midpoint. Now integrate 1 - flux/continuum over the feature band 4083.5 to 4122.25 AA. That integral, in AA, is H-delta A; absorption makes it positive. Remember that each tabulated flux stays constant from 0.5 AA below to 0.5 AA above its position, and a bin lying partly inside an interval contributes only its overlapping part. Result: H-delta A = -2.5 AA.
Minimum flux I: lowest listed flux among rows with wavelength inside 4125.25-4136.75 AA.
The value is 2.091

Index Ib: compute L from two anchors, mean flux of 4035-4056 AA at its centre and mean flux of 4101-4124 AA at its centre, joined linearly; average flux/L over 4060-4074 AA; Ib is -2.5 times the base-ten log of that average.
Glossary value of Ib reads 0.05 mag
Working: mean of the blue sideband 2.48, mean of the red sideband 2.5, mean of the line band 2.38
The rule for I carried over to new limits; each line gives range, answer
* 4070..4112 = 2.262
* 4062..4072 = 2.328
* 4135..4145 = 2.069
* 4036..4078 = 2.282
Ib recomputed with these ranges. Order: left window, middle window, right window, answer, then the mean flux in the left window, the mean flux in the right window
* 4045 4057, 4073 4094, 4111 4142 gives -0.11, 2.47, 2.39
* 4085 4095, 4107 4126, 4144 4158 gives 0.06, 2.83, 2.45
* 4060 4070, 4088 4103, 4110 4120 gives -0.04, 2.4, 2.49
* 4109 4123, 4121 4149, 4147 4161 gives 0.04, 2.52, 2.45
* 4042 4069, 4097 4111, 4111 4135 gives 0.02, 2.45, 2.45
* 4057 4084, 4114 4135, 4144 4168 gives 0.02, 2.46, 2.51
